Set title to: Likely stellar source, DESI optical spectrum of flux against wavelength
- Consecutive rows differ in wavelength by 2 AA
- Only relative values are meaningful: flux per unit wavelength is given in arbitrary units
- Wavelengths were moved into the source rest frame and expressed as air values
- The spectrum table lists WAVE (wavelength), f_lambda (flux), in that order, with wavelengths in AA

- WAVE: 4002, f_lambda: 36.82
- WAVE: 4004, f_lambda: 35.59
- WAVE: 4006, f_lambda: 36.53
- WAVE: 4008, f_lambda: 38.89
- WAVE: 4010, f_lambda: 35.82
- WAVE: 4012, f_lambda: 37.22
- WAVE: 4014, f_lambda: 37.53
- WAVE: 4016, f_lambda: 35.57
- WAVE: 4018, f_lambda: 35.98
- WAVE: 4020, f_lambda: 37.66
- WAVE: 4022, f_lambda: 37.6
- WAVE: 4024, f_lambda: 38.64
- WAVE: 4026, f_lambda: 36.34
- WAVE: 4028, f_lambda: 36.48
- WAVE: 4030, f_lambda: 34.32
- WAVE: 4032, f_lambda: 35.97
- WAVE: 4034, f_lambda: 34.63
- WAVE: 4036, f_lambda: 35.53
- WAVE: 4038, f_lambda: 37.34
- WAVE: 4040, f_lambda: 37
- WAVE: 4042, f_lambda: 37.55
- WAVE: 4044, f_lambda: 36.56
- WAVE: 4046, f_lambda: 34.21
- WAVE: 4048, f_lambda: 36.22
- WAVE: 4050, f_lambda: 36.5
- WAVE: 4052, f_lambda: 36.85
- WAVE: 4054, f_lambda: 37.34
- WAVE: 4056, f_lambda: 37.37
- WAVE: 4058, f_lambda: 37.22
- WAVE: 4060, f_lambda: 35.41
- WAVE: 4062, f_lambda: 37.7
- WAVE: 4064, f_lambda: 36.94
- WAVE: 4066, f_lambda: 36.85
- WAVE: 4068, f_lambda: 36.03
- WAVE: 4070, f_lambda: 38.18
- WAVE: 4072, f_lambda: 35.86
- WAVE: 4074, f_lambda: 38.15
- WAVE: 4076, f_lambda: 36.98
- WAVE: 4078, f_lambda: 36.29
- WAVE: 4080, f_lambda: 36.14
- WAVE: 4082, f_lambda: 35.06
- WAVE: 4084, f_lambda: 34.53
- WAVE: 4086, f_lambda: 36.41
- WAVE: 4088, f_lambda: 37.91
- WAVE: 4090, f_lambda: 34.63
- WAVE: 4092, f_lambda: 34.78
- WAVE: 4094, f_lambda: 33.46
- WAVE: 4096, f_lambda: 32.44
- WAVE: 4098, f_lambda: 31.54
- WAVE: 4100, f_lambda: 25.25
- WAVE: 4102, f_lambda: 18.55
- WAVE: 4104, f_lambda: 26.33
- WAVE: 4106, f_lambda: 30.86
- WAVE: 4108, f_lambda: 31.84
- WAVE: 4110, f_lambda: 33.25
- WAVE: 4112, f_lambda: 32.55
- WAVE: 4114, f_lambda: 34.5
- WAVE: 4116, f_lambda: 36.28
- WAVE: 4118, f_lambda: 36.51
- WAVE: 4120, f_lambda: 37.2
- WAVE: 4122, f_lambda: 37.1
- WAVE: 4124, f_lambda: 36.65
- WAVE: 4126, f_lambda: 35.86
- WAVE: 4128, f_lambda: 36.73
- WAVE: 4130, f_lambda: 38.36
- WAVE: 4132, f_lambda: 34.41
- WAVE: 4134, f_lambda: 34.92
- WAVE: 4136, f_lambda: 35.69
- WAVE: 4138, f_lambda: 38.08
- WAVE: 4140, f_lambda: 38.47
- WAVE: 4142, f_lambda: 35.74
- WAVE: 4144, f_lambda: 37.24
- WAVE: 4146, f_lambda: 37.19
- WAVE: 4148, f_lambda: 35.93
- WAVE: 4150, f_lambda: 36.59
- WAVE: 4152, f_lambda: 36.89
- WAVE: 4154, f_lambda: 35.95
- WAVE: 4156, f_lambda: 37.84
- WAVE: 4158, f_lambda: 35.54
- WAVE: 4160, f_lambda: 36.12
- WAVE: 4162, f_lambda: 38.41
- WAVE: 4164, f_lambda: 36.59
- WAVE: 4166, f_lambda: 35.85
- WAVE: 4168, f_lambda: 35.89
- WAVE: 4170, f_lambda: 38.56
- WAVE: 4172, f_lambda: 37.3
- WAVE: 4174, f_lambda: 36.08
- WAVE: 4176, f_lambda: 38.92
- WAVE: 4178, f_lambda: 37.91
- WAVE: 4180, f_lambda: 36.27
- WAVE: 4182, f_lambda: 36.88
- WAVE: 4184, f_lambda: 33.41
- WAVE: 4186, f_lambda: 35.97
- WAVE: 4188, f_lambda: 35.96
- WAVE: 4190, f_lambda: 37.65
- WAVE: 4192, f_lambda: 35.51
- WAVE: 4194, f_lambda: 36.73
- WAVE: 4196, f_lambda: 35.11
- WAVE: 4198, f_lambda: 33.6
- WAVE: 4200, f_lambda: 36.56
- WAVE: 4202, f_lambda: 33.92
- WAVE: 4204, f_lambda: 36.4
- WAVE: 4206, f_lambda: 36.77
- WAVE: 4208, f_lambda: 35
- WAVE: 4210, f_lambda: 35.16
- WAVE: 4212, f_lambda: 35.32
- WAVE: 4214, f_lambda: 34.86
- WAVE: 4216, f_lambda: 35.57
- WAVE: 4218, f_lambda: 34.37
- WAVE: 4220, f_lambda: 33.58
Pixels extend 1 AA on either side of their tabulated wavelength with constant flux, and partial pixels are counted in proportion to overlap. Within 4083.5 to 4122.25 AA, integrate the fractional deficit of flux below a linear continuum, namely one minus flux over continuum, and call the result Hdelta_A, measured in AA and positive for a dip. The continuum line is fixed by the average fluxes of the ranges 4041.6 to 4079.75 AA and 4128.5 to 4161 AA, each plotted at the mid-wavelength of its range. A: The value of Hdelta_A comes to 4.2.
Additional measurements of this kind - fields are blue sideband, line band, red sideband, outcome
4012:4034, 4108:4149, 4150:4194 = 0.7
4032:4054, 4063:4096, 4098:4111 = -4.9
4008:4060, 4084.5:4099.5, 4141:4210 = 1.0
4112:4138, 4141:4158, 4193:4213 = -0.3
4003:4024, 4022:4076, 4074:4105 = -2.5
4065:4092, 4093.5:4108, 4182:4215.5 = 3.1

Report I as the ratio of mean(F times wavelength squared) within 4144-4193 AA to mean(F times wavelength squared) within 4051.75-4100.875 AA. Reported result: 1.1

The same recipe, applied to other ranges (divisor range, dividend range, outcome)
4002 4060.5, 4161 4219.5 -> 1.07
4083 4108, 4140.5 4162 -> 1.20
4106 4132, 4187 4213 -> 1.05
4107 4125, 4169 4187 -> 1.08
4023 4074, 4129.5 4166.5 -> 1.05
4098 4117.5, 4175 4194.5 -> 1.25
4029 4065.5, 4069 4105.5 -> 0.94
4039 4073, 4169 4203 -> 1.05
